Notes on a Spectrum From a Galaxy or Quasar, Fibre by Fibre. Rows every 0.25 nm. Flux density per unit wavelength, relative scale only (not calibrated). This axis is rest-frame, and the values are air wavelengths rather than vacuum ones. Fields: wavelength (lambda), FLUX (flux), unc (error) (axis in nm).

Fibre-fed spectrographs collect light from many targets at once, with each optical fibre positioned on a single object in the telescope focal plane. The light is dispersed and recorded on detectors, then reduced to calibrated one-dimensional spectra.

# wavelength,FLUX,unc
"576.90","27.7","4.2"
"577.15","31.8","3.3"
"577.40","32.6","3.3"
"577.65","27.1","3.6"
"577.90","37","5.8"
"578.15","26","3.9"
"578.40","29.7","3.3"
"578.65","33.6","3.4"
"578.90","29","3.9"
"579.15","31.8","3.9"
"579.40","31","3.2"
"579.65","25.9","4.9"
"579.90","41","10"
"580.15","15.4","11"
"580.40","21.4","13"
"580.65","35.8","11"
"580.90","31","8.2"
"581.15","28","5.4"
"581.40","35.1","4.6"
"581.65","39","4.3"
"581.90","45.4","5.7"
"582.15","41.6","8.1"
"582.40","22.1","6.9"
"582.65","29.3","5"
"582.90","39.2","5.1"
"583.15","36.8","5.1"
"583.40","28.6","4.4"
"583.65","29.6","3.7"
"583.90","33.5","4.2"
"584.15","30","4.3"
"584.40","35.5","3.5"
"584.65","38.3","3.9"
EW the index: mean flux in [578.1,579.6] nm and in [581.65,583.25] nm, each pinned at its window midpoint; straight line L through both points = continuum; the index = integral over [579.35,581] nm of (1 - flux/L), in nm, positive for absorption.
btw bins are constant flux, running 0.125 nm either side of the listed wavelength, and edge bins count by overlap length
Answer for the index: 0.186 nm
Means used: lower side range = 30.2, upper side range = 36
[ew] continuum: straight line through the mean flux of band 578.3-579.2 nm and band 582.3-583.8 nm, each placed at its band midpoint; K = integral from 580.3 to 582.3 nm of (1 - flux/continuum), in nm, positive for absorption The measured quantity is -0.231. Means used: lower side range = 31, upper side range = 31.1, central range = 34.7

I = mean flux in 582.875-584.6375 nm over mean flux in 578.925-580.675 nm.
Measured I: 1.2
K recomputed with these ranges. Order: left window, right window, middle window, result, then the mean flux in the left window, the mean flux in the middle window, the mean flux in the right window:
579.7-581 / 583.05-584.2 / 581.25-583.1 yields -0.34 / 28.7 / 35.9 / 31.7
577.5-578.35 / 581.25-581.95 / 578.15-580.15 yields 0.16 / 30.1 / 30.3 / 38.8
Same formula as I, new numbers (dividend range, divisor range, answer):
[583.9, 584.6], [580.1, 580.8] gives 1.32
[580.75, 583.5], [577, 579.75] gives 1.12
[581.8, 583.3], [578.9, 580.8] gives 1.23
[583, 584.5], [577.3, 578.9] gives 1.05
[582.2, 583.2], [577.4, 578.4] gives 1.06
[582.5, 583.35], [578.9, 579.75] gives 1.15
